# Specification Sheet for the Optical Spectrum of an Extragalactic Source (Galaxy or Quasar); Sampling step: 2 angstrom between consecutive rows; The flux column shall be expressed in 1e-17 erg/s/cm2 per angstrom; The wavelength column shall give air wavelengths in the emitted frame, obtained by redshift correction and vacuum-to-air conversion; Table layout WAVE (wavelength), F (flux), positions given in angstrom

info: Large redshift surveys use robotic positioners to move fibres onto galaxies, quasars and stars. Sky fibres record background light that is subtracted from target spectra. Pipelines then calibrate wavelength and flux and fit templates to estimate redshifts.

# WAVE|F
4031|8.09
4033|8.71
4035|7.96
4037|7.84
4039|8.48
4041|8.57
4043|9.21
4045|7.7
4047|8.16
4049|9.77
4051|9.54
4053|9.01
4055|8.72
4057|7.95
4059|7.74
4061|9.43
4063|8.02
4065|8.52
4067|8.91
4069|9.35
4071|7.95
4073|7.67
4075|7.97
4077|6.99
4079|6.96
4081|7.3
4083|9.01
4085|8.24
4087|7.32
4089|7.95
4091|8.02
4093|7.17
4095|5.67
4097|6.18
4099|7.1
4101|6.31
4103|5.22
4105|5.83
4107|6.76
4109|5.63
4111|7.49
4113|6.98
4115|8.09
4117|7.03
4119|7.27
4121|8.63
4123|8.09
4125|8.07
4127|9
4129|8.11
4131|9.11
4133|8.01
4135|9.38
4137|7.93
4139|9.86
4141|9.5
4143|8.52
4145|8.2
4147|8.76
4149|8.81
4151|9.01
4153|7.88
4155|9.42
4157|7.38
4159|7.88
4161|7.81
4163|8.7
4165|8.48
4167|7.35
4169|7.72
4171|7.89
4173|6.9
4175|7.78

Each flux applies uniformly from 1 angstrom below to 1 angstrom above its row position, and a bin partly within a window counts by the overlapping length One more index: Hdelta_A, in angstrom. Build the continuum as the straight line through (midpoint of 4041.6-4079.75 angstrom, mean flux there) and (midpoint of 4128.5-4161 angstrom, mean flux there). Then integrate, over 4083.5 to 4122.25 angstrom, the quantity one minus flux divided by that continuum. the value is 6.7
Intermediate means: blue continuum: 8.41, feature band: 7.03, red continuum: 8.59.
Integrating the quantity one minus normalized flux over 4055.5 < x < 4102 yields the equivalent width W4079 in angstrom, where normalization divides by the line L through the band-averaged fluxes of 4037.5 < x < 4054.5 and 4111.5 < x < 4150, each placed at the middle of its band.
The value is 4.78 angstrom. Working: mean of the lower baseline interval 8.77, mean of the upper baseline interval 8.38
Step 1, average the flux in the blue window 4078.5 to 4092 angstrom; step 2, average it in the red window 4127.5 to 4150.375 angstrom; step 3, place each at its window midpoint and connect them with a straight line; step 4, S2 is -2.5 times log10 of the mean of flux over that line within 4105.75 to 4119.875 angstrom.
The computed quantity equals 0.19 mag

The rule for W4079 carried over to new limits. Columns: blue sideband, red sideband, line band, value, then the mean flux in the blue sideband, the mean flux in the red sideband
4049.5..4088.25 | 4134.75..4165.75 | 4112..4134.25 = 1.1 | 8.26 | 8.58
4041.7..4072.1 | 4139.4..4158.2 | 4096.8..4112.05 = 4.1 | 8.66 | 8.64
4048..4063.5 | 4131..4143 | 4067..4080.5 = 1.4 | 8.8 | 8.92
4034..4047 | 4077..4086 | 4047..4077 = -1.9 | 8.28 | 7.78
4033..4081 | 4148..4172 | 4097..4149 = 2.9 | 8.35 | 8.19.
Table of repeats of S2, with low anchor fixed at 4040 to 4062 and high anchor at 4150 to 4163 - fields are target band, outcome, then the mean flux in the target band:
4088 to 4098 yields 0.215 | 7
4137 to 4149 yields -0.069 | 8.87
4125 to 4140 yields -0.046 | 8.72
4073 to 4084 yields 0.127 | 7.65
